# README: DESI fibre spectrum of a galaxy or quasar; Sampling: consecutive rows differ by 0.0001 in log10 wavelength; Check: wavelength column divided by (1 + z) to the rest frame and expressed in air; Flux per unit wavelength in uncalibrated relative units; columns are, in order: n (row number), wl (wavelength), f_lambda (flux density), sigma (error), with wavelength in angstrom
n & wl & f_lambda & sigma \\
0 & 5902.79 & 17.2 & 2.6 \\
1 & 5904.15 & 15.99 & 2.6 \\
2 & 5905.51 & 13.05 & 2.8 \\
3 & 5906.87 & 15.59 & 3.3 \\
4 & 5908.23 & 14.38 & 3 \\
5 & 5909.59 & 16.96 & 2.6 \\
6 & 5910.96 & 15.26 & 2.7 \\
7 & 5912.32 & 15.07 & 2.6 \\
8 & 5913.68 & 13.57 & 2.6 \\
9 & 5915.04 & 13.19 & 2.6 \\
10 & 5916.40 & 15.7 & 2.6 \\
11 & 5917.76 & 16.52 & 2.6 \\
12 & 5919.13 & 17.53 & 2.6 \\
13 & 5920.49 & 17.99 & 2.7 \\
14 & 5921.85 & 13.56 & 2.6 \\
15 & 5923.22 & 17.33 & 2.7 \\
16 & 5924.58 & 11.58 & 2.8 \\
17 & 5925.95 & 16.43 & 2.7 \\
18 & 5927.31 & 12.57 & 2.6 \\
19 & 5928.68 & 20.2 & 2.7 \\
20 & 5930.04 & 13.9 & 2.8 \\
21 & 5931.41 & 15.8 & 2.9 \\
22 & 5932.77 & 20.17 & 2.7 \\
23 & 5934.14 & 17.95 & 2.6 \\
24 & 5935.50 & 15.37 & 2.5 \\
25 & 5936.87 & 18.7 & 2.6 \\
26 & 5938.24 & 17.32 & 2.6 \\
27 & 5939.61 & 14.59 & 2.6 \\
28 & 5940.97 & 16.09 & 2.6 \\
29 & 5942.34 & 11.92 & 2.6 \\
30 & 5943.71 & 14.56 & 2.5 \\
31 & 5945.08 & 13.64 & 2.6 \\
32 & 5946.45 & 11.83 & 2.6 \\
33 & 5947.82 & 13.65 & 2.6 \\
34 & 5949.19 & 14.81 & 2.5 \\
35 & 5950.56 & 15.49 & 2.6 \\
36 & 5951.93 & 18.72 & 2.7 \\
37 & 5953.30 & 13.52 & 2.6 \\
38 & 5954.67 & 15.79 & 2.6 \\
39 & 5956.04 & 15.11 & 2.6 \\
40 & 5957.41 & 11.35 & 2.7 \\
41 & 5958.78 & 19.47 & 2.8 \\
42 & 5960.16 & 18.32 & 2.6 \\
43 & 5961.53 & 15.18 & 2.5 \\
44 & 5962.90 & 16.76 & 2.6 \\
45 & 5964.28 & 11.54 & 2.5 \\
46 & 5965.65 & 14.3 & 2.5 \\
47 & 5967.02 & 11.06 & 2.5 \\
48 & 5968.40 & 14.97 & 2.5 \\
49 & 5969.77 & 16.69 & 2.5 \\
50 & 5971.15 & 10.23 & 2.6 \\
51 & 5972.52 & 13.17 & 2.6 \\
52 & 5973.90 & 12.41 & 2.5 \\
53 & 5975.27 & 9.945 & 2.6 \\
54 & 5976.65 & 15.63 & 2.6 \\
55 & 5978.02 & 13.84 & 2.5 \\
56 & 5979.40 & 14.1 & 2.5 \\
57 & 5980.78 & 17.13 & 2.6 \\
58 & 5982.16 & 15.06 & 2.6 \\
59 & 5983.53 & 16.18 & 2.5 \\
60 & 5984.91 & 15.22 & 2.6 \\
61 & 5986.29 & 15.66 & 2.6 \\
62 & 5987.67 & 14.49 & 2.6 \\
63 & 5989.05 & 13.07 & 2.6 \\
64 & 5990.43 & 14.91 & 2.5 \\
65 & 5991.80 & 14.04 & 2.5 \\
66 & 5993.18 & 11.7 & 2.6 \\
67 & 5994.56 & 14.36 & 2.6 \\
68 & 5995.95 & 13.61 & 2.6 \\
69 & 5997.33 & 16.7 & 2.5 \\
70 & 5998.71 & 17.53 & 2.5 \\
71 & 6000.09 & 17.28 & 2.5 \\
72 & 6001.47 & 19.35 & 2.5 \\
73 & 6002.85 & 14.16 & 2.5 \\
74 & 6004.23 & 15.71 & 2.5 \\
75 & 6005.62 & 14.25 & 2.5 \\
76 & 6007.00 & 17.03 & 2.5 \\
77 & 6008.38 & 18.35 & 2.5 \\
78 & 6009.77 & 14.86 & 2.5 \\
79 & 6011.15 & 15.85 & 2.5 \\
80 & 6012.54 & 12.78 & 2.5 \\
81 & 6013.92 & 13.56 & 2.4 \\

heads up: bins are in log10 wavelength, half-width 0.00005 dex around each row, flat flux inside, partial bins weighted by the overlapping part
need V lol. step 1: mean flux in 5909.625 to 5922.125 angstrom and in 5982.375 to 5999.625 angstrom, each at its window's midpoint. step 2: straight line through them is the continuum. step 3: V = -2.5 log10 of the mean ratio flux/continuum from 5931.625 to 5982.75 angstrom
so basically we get 0.02 mag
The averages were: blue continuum 15.5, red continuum 14.8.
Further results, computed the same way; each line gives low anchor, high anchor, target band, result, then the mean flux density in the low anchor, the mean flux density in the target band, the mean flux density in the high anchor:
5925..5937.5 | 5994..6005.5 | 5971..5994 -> 0.155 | 16.7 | 14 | 16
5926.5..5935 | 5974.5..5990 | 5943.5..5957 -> 0.090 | 16.7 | 14.7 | 14.6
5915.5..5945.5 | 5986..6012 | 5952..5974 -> 0.080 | 15.9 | 14.5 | 15.4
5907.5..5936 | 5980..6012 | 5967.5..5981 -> 0.143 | 15.8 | 13.6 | 15.5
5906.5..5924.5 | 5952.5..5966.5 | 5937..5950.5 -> 0.054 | 15.5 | 14.5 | 15.1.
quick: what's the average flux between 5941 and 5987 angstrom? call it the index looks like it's 14.5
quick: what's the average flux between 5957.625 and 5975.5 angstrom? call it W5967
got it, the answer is 14.2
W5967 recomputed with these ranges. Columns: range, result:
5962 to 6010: 14.7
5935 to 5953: 15.1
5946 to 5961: 15.3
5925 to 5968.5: 15.3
